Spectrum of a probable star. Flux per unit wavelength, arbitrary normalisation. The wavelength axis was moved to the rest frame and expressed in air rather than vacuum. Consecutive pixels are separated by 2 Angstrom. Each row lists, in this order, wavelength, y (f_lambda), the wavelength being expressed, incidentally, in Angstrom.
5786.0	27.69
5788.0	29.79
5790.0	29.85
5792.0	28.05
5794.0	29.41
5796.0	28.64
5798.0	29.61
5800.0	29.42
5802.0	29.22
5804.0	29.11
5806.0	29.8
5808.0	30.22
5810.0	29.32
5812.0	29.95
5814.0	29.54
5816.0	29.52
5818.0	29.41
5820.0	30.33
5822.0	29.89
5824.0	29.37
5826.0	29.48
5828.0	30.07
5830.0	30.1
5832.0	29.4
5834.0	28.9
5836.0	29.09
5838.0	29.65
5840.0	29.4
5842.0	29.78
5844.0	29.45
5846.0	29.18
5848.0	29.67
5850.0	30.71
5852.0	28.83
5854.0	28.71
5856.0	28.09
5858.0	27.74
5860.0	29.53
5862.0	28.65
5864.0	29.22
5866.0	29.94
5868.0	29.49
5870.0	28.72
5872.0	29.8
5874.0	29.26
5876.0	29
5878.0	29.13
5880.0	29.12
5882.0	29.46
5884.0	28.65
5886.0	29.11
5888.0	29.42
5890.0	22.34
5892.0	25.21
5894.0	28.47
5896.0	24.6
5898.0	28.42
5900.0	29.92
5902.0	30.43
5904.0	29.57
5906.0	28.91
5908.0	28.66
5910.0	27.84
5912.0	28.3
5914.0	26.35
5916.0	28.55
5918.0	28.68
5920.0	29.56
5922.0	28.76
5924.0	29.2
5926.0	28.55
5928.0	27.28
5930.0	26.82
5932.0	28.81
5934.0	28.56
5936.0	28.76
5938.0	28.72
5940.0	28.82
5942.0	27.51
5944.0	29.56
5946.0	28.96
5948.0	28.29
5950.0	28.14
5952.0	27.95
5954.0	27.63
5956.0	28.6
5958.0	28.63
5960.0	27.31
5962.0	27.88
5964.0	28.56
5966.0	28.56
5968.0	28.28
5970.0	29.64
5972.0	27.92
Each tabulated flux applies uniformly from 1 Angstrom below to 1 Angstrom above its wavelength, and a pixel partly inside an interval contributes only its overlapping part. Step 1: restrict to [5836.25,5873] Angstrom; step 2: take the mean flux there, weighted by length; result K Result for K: 29.2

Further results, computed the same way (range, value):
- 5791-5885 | 29.3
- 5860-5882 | 29.3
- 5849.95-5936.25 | 28.5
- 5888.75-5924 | 28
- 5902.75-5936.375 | 28.4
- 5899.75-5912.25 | 29.1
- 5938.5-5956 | 28.4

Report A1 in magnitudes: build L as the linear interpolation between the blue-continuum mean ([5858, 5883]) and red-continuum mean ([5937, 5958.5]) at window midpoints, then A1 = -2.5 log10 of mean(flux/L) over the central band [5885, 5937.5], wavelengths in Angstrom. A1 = 0.03 mag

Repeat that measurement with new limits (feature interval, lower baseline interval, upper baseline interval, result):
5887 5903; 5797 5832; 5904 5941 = 0.05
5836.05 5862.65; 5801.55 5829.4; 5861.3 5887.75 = 0.01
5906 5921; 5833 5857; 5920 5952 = 0.01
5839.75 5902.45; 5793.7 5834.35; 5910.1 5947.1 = 0.01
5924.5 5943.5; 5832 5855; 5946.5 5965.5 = 0.00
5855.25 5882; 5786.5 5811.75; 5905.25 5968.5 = -0.01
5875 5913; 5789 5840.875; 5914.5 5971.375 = 0.02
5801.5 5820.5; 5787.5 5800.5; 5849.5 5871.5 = -0.02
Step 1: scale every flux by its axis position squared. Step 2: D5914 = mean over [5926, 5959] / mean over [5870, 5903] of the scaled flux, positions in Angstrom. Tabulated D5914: 1.02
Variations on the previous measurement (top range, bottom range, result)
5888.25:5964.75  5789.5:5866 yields 0.99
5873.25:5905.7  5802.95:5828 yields 0.98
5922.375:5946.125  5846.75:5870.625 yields 1.00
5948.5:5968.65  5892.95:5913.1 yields 1.01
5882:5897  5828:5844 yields 0.93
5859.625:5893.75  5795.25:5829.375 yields 0.99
